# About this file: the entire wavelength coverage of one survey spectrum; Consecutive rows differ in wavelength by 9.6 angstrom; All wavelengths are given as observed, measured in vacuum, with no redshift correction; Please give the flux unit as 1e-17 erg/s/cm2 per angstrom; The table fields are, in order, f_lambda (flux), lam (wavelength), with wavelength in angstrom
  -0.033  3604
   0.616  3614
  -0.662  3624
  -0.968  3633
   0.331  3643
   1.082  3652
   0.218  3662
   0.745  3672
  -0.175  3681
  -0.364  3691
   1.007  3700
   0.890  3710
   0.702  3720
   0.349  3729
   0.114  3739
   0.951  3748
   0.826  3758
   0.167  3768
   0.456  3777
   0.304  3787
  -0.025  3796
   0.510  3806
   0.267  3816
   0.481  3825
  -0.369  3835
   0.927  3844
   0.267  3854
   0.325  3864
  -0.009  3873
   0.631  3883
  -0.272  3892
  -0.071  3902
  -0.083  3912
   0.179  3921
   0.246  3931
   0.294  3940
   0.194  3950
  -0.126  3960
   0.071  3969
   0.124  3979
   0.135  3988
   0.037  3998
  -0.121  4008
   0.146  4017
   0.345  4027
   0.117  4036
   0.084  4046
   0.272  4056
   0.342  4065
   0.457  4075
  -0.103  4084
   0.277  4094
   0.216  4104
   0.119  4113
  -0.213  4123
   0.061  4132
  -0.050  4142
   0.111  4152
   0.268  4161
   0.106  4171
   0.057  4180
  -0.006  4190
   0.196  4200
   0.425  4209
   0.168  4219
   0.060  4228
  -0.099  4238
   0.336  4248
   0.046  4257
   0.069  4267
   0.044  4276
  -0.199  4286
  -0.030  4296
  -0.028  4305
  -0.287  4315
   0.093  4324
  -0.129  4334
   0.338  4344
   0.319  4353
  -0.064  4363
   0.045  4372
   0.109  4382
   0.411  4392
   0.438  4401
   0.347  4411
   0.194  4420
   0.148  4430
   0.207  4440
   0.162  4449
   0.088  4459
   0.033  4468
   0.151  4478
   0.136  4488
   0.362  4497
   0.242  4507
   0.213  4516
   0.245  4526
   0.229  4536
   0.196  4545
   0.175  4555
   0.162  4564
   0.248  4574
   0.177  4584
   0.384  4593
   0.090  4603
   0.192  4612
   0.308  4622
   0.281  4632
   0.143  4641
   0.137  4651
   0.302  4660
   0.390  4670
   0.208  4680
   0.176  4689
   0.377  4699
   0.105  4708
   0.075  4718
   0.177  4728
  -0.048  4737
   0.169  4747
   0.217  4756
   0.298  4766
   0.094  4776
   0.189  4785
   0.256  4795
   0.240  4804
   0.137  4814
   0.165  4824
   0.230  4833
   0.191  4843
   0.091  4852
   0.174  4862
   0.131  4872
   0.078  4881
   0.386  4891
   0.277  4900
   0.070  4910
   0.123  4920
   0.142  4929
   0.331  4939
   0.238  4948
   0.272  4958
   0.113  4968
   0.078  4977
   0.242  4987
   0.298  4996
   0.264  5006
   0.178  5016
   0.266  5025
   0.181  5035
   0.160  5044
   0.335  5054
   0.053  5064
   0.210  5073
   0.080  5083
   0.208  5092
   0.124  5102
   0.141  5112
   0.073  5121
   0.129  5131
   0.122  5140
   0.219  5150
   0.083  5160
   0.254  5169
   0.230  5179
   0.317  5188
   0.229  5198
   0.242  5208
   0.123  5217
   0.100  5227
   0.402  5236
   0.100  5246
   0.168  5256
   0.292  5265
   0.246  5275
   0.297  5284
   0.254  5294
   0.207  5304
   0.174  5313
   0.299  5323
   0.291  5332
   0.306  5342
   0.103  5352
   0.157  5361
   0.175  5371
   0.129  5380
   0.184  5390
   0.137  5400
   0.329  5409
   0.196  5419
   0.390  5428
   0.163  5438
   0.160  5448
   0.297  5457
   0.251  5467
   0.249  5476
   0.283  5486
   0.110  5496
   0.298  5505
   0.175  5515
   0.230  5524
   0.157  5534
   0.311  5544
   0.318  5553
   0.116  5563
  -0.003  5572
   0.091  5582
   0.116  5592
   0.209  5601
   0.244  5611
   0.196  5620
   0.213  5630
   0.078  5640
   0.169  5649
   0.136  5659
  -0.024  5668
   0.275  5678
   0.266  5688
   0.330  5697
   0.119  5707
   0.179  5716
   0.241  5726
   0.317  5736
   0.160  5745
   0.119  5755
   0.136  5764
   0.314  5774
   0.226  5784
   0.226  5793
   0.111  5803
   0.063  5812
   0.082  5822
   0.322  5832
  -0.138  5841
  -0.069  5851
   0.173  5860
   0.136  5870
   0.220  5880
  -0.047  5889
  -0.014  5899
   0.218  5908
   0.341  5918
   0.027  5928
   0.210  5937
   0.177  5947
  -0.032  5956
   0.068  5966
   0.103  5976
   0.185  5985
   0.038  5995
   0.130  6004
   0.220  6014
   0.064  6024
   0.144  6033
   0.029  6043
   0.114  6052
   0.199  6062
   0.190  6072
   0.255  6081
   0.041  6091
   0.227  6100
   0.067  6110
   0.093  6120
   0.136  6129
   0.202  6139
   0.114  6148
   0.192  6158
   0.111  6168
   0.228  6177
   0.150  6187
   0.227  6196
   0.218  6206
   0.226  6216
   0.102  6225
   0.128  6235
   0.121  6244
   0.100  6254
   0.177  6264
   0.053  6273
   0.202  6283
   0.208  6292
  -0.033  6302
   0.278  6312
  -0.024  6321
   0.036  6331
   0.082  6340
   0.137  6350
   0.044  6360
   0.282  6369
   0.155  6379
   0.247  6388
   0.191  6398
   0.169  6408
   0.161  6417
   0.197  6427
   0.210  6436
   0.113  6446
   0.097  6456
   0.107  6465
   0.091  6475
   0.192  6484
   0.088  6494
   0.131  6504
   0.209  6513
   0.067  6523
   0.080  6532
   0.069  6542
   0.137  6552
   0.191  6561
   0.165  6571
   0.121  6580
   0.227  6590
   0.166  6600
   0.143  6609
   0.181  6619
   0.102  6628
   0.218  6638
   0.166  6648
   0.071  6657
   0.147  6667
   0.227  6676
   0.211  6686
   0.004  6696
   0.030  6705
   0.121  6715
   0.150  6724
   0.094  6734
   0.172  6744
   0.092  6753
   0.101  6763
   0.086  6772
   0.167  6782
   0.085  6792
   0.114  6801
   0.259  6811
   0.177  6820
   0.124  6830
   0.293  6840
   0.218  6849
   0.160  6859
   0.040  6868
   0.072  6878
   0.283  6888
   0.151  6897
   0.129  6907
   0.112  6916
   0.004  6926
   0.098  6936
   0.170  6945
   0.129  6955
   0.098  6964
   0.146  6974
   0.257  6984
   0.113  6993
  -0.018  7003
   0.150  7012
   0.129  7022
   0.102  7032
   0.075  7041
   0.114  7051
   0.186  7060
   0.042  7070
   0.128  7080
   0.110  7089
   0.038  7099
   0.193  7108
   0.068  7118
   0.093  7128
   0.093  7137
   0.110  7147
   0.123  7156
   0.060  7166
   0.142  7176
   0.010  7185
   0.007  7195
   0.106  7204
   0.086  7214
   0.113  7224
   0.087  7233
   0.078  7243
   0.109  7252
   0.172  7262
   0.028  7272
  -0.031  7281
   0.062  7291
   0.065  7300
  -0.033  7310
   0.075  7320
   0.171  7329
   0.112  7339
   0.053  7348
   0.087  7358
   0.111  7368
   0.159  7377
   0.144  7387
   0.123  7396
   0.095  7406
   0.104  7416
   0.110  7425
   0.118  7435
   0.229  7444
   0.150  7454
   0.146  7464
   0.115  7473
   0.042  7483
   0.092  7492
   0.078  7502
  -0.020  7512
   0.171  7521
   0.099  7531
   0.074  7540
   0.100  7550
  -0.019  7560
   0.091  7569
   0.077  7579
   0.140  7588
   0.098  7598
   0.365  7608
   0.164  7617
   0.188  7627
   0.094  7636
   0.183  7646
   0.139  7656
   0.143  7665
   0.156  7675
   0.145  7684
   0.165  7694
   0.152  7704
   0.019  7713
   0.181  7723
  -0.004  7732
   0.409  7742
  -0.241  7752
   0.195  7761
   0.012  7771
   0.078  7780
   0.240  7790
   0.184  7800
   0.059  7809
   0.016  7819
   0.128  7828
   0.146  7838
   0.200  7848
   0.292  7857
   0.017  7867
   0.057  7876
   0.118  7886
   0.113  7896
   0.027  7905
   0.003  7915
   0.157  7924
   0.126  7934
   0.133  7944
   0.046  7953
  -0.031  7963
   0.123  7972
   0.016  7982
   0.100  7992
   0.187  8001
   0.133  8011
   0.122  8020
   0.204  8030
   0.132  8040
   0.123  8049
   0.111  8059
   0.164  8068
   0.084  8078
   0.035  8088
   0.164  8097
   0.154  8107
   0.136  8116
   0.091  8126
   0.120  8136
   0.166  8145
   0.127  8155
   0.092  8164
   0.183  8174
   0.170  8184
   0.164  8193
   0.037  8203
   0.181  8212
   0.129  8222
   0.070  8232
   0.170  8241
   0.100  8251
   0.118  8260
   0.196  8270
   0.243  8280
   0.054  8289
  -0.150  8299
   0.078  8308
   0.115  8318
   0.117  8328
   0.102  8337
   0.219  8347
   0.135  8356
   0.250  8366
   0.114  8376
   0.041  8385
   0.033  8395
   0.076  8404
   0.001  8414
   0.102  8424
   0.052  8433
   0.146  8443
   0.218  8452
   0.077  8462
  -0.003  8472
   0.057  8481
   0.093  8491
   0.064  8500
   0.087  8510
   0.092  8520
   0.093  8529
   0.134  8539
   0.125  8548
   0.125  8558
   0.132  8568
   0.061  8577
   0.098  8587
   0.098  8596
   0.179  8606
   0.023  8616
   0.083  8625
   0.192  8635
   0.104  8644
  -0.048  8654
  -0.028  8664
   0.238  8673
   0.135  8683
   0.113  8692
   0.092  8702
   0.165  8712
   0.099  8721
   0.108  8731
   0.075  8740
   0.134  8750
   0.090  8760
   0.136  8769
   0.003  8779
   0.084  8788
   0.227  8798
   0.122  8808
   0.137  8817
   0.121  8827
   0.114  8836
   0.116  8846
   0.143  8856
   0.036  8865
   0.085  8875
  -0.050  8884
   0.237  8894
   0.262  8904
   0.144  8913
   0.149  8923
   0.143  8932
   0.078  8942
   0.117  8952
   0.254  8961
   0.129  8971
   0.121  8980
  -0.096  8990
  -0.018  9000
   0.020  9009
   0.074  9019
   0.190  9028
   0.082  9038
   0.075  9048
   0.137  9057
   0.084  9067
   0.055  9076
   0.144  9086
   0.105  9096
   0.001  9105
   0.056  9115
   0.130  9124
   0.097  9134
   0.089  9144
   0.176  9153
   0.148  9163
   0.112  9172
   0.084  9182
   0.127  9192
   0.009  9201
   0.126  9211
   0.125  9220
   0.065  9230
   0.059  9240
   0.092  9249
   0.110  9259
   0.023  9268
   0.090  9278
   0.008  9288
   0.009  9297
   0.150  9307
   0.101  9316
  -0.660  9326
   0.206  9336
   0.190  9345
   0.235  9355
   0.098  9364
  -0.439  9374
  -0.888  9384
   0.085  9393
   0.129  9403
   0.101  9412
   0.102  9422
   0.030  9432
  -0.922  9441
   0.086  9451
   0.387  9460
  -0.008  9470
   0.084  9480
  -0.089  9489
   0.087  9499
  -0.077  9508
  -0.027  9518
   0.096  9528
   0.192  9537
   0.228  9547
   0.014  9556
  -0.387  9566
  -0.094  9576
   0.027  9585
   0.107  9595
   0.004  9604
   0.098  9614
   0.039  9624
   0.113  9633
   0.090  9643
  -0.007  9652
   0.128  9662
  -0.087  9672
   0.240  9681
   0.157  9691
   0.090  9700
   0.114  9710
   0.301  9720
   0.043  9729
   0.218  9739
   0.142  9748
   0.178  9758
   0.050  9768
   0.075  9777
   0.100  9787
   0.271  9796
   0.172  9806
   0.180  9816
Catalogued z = 0.179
